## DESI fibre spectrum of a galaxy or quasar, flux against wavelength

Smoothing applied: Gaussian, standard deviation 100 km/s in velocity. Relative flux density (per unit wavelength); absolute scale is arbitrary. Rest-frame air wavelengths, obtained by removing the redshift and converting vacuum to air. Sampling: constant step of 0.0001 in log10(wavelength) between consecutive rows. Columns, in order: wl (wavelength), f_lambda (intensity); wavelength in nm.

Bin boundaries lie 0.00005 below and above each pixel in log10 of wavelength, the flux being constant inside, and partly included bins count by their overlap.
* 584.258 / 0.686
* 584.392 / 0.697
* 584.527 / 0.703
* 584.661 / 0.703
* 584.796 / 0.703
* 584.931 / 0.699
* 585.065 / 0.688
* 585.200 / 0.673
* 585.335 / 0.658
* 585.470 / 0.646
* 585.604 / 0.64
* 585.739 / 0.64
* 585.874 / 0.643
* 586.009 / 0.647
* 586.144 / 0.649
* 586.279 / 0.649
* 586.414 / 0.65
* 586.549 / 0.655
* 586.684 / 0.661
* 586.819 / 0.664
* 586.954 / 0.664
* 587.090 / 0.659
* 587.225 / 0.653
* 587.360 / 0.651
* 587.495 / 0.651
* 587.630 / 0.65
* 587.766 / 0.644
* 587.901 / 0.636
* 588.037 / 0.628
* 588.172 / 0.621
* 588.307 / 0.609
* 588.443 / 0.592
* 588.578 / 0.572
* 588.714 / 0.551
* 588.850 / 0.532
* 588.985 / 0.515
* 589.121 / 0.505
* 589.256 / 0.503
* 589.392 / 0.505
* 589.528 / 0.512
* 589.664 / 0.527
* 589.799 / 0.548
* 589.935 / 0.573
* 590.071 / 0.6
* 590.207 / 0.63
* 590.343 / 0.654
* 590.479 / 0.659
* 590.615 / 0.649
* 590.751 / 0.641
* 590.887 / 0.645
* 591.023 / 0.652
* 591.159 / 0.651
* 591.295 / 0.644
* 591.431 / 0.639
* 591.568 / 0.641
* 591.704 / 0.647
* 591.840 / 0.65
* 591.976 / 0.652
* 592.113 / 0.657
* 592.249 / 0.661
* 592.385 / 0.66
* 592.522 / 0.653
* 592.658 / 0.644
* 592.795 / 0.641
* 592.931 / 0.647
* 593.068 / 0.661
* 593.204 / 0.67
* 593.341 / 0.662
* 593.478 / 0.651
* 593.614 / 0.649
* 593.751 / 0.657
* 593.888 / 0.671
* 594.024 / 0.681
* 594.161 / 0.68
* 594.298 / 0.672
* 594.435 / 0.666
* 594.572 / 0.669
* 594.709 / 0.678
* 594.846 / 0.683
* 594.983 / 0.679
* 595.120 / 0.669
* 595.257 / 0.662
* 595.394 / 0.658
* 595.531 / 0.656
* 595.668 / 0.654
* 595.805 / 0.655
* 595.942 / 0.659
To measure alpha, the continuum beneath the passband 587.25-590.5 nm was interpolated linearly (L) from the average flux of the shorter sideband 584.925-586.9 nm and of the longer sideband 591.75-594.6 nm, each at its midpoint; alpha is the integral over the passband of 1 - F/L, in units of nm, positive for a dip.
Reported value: 0.35 nm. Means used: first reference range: 0.656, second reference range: 0.66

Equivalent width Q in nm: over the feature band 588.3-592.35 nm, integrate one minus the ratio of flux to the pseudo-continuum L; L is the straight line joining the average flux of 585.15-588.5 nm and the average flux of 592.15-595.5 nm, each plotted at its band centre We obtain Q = 0.33 nm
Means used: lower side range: 0.645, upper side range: 0.663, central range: 0.601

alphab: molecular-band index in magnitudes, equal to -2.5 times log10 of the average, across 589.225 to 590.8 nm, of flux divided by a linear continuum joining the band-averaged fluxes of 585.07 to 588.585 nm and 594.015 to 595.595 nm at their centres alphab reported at 0.12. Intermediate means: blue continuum 0.645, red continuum 0.671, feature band 0.584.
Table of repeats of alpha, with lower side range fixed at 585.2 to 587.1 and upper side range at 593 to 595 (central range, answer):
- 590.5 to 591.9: 0.03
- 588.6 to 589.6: 0.21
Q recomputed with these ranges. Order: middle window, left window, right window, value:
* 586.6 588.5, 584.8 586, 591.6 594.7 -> 0.06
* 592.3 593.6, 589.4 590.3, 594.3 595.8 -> -0.06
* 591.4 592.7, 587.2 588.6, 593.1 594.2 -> 0.01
